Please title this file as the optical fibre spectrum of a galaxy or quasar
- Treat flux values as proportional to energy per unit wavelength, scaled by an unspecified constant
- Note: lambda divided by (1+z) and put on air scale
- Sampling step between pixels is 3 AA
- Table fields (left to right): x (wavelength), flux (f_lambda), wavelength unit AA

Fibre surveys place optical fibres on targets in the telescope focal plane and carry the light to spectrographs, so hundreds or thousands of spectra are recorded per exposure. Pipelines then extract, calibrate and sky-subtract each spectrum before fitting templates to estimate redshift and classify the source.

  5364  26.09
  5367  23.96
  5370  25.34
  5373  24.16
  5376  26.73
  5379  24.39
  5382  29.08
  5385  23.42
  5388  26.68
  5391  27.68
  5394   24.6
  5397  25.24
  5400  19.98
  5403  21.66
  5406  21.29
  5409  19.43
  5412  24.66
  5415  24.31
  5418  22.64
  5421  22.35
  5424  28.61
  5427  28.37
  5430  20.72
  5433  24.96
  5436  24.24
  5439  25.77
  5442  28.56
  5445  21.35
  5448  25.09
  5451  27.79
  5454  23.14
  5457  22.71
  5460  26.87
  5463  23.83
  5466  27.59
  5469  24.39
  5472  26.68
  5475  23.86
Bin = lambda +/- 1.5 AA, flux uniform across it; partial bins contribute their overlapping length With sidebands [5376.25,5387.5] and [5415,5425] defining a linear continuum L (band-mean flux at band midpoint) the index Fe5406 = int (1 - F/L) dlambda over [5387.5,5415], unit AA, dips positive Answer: 1.84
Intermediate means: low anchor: 25.8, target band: 23.4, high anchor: 24.3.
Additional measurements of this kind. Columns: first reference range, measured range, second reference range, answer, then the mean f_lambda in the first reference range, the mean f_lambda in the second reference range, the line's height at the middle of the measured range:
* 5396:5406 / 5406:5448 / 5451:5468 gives -1.5 AA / 22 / 25.1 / 23.4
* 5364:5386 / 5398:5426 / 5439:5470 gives 2.6 AA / 25.4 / 25.2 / 25.3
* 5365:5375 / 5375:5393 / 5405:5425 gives -1.5 AA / 24.7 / 23.2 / 24.2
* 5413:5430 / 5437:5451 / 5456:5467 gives -0.2 AA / 24.8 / 25.3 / 25.1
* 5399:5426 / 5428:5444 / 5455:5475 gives -0.6 AA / 22.9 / 25.2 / 23.9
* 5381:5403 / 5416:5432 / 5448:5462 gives 0.3 AA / 24.9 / 25.1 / 25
